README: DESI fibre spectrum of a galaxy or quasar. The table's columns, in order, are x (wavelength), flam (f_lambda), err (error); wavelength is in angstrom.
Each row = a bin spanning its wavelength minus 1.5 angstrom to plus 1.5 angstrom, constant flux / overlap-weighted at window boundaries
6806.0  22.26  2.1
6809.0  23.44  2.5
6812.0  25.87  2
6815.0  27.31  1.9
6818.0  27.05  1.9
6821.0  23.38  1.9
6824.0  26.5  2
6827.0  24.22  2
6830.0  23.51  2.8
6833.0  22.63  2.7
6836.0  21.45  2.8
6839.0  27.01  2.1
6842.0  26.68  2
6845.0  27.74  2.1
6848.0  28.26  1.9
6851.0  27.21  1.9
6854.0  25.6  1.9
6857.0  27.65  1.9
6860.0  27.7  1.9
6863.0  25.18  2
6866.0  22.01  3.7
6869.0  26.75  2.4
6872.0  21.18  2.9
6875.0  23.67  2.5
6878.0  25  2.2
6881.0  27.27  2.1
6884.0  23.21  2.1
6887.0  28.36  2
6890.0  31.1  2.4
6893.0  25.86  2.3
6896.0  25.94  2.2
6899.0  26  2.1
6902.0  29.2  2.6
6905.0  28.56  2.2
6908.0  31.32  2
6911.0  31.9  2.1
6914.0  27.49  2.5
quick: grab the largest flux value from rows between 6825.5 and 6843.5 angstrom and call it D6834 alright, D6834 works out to 27.01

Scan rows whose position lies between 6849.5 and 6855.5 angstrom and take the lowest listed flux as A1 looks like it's 25.6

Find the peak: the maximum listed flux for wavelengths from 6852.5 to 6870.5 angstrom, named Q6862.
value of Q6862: 27.7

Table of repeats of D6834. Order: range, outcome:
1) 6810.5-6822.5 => 27.31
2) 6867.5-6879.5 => 26.75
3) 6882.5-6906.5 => 31.1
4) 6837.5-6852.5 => 28.26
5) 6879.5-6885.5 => 27.27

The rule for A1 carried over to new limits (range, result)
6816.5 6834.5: 22.63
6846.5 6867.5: 22.01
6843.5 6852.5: 27.21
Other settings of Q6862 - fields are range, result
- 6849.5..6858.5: 27.65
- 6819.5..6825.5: 26.5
